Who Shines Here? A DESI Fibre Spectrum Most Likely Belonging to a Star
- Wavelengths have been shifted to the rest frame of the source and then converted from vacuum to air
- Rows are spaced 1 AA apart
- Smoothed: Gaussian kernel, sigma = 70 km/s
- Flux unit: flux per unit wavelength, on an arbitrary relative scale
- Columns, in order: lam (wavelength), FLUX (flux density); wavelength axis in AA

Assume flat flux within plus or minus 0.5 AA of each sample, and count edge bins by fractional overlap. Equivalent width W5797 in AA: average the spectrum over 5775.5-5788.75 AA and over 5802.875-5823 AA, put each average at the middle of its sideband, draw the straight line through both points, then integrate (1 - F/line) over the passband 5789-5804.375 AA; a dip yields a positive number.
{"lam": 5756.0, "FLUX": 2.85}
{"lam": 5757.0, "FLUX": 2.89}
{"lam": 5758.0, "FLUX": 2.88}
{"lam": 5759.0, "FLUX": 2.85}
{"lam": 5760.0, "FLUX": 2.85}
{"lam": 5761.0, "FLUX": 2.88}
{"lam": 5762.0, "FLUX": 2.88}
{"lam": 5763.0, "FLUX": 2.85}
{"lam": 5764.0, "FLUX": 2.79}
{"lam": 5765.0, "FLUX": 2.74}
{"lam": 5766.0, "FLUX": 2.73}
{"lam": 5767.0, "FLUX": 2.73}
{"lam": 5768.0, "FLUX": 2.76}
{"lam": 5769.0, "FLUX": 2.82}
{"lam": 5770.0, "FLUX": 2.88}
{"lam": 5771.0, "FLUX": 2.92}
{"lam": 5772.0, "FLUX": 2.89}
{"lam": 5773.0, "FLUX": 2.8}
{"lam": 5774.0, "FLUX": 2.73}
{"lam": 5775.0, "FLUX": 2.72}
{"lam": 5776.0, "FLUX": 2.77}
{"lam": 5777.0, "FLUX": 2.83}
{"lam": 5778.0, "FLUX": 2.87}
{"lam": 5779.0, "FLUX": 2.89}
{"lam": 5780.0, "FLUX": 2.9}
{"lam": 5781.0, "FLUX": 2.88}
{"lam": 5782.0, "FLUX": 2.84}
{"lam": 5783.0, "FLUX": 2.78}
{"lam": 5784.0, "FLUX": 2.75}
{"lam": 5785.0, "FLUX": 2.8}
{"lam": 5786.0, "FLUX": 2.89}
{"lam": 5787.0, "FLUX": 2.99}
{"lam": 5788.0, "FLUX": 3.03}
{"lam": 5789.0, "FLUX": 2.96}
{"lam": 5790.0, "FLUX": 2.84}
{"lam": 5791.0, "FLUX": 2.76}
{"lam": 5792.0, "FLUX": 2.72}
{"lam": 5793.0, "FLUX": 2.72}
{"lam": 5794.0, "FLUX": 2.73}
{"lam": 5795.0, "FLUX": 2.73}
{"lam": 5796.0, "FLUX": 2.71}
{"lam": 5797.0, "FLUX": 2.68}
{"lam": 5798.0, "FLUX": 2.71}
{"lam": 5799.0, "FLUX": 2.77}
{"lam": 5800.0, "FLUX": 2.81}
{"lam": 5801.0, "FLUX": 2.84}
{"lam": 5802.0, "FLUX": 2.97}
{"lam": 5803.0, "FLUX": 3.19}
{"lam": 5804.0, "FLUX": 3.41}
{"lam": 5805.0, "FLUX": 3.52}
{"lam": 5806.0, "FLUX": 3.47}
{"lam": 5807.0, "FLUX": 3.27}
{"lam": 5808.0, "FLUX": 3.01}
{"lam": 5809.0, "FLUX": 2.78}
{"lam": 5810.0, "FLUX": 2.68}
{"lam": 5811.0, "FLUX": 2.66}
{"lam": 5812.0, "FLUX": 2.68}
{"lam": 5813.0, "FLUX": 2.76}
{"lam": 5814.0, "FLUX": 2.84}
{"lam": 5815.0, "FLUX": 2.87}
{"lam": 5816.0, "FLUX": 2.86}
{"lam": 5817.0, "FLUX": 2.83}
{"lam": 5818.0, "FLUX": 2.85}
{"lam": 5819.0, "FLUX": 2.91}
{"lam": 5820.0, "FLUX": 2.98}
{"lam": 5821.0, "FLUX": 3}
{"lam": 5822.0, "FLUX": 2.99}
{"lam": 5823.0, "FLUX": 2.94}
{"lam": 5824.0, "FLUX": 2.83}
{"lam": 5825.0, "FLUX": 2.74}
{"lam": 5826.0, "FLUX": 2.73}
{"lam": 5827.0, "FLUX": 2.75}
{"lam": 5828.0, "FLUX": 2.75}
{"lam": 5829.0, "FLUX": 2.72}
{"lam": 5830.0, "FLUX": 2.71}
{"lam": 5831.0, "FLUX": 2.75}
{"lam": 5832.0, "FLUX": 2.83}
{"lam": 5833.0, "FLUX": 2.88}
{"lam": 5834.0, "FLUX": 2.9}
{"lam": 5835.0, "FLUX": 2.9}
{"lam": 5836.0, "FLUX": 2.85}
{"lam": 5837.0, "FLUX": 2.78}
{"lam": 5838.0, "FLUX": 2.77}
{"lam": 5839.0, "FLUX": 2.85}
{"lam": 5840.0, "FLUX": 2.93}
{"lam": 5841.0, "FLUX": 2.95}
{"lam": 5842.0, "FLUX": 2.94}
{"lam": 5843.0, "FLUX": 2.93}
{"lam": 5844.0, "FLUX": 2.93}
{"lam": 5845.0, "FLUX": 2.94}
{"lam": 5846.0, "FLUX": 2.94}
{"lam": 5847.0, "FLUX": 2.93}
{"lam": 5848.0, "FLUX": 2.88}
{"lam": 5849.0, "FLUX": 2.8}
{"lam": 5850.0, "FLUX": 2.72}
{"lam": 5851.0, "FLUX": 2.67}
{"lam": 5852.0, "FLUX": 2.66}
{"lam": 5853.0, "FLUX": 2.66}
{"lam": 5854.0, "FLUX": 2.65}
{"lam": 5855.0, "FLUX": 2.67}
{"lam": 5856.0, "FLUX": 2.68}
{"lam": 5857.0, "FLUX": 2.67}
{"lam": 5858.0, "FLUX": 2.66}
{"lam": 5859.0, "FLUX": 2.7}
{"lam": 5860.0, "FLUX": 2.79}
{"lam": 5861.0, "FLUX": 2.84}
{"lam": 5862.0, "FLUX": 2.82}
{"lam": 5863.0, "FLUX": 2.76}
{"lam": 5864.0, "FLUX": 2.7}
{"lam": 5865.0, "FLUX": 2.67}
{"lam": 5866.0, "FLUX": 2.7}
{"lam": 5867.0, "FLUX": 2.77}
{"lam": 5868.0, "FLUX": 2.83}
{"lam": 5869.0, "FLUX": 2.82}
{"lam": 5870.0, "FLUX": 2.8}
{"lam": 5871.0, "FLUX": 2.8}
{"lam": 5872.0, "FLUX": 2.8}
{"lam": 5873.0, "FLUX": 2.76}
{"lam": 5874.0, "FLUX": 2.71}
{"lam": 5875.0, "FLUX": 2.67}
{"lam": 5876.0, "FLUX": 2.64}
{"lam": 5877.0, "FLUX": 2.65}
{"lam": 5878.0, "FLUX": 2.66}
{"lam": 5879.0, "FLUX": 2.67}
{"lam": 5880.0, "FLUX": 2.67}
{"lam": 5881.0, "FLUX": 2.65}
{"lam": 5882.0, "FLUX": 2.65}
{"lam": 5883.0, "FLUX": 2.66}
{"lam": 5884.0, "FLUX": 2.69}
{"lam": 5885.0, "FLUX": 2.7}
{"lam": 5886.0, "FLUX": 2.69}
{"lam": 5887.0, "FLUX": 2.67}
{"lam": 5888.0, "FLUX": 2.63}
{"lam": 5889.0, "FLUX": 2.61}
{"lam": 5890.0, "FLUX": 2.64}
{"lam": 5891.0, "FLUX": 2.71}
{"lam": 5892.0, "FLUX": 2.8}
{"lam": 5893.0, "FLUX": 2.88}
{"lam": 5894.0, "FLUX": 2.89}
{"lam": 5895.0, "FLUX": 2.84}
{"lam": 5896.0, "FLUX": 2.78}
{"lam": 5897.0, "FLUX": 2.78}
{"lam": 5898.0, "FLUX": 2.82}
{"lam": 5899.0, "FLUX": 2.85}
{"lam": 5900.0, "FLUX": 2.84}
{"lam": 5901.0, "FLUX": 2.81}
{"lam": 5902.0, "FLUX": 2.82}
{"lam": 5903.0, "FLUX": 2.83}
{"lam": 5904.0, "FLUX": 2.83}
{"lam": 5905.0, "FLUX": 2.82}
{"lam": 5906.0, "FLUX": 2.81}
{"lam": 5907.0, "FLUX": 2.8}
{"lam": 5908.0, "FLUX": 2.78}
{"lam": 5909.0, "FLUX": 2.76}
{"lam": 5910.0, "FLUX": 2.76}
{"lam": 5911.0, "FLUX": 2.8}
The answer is 0.4 AA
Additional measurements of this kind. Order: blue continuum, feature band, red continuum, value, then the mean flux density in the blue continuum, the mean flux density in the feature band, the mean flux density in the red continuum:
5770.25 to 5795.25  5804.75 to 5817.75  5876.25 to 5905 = -0.6 AA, 2.83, 2.93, 2.74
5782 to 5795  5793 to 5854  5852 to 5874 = -1.7 AA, 2.83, 2.86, 2.74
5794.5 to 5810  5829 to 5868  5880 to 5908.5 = 1.0 AA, 2.98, 2.79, 2.76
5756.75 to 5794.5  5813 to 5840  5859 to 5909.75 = -0.4 AA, 2.83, 2.84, 2.75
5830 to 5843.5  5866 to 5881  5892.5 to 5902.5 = 0.6 AA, 2.86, 2.73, 2.83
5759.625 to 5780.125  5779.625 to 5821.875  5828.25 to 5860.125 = -1.2 AA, 2.82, 2.89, 2.8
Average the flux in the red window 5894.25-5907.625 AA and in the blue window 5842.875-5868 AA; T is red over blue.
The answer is 1.0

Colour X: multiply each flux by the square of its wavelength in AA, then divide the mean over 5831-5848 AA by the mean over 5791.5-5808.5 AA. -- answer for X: 1.0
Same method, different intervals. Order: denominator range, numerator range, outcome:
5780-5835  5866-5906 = 0.98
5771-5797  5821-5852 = 1.03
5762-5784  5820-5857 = 1.02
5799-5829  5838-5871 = 0.97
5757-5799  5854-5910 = 1.01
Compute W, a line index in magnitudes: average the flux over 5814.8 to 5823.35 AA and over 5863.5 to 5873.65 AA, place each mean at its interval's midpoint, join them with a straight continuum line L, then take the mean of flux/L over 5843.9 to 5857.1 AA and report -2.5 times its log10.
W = 0.02 mag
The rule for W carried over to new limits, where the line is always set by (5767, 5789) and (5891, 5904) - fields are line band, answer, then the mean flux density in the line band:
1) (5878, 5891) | 0.065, 2.66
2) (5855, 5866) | 0.041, 2.72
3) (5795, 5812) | -0.042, 2.95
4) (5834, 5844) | -0.018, 2.88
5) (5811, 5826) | -0.005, 2.85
